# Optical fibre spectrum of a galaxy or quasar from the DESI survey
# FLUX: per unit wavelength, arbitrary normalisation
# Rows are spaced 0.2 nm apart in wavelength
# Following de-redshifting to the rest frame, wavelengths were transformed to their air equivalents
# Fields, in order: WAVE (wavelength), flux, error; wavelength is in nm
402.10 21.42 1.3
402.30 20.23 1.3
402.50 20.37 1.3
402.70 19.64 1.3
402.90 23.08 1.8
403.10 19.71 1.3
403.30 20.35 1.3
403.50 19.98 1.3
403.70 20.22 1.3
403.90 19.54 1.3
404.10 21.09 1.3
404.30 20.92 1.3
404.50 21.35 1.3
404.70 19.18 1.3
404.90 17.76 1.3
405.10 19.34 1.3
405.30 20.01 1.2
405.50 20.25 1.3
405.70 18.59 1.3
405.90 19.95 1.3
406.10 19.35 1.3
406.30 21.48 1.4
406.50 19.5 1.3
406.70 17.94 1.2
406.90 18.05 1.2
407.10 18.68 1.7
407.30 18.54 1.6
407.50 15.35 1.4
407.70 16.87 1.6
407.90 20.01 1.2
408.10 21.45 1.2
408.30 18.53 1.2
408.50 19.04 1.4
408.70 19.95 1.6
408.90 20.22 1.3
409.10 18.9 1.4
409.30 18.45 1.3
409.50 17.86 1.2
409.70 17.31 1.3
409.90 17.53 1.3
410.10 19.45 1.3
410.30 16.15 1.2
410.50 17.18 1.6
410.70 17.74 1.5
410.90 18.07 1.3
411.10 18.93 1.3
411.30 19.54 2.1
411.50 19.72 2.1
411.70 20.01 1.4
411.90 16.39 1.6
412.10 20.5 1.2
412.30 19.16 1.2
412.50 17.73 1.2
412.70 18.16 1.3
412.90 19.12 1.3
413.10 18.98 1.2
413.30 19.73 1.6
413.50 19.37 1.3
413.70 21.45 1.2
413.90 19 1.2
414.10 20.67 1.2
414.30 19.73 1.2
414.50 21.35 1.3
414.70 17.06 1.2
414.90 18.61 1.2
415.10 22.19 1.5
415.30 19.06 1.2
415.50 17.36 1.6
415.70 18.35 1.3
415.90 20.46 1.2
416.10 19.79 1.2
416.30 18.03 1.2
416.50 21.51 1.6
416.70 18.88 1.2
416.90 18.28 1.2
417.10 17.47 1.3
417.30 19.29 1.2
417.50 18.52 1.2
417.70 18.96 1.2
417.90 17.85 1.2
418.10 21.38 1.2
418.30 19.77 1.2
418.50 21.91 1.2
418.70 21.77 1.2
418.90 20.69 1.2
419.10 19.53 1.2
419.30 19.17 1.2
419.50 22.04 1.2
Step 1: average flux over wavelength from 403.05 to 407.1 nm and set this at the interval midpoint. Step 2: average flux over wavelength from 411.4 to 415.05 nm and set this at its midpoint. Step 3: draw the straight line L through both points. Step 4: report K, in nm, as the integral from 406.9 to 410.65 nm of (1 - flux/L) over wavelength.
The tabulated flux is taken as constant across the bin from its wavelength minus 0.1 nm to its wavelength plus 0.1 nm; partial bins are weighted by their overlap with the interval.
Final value 0.22 nm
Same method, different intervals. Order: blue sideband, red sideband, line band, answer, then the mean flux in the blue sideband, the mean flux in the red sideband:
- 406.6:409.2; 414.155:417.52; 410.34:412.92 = 0.05 nm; 18.7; 19.2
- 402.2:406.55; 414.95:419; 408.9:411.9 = 0.23 nm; 20.1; 19.6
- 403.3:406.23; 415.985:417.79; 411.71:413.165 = 0.05 nm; 19.9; 19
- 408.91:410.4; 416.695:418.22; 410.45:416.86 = -0.25 nm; 18.1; 18.8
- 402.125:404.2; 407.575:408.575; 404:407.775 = 0.10 nm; 20.5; 19.1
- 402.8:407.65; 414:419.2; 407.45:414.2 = 0.26 nm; 19.6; 19.6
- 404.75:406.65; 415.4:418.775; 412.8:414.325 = -0.03 nm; 19.5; 19.4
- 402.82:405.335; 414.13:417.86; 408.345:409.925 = 0.08 nm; 20.2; 19.2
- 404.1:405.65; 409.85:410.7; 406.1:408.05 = 0.03 nm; 19.9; 17.6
